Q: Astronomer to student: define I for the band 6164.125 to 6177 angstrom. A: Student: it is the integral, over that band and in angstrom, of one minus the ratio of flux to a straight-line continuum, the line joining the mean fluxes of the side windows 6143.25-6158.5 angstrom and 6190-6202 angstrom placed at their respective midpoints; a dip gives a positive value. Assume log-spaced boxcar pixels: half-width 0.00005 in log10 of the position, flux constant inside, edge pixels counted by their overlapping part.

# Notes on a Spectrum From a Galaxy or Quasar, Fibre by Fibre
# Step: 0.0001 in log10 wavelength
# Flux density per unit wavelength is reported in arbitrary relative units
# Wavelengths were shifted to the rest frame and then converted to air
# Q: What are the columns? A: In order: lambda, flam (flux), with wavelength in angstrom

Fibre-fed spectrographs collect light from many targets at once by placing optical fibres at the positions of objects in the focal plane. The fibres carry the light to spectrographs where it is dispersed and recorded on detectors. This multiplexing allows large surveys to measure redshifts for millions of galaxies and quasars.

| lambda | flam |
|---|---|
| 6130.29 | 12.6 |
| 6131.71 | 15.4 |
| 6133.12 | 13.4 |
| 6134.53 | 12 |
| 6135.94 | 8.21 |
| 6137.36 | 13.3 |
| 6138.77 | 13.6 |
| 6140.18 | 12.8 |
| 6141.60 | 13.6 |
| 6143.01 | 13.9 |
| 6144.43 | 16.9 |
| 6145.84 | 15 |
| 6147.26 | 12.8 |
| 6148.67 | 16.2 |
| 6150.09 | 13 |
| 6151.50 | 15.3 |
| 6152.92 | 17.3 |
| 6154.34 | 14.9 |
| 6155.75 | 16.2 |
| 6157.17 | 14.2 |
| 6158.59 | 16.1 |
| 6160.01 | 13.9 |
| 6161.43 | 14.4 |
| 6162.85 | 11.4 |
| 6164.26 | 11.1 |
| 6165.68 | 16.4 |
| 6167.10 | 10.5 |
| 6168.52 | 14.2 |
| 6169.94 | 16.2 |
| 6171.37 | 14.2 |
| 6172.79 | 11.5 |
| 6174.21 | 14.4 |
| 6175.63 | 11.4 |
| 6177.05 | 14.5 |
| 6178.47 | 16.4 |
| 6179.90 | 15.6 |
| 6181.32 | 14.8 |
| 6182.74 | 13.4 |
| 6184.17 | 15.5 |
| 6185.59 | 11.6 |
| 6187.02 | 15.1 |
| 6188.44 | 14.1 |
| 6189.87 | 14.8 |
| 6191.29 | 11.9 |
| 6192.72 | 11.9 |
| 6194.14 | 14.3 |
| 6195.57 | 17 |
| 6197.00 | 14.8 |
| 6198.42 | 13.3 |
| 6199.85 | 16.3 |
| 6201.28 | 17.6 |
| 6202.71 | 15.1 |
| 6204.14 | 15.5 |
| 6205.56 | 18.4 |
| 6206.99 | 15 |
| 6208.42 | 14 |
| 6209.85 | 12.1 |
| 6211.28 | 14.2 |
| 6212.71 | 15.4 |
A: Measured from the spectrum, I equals 1.3 angstrom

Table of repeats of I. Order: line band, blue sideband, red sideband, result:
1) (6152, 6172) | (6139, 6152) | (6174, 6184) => 0.0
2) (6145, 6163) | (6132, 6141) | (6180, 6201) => -2.5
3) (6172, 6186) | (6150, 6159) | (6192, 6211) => 1.1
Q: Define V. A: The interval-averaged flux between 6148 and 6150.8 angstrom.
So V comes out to 14.6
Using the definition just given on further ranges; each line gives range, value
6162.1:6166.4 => 13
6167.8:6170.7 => 15.1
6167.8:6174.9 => 14.1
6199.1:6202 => 16.9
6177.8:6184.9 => 15.1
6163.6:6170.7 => 13.7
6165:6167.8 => 13.4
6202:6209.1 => 15.6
